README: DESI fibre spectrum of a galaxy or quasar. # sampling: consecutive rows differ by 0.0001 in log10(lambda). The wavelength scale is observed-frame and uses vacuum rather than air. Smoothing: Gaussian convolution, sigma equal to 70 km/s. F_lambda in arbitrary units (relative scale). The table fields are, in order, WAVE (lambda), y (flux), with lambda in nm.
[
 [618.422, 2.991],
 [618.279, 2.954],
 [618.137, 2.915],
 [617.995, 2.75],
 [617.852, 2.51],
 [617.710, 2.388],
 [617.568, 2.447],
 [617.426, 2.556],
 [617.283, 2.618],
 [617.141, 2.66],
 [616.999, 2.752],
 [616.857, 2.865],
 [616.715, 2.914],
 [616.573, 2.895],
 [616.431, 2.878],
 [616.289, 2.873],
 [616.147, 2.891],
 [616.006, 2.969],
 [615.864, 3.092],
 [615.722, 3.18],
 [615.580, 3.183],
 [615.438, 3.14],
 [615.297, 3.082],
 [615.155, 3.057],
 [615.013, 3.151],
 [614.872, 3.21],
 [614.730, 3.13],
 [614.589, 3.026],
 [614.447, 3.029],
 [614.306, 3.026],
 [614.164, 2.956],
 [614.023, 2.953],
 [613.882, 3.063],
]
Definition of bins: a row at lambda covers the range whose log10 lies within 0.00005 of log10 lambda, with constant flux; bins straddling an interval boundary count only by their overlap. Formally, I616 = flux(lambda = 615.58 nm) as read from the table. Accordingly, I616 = 3.183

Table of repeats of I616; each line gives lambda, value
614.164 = 2.956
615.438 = 3.14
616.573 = 2.895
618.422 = 2.991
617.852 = 2.51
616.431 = 2.878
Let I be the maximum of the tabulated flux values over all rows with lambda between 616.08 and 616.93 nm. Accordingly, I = 2.914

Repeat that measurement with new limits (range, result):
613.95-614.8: 3.13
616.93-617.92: 2.752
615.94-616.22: 2.969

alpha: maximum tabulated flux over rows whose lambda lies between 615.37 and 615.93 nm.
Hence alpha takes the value 3.183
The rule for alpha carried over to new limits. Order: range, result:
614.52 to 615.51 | 3.21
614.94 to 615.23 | 3.151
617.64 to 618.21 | 2.915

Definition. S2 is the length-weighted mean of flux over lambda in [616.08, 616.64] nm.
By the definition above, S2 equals 2.88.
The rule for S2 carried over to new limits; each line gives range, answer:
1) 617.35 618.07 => 2.53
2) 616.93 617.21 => 2.71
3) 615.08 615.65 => 3.11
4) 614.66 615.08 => 3.17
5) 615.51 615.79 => 3.18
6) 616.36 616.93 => 2.89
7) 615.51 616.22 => 3.06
